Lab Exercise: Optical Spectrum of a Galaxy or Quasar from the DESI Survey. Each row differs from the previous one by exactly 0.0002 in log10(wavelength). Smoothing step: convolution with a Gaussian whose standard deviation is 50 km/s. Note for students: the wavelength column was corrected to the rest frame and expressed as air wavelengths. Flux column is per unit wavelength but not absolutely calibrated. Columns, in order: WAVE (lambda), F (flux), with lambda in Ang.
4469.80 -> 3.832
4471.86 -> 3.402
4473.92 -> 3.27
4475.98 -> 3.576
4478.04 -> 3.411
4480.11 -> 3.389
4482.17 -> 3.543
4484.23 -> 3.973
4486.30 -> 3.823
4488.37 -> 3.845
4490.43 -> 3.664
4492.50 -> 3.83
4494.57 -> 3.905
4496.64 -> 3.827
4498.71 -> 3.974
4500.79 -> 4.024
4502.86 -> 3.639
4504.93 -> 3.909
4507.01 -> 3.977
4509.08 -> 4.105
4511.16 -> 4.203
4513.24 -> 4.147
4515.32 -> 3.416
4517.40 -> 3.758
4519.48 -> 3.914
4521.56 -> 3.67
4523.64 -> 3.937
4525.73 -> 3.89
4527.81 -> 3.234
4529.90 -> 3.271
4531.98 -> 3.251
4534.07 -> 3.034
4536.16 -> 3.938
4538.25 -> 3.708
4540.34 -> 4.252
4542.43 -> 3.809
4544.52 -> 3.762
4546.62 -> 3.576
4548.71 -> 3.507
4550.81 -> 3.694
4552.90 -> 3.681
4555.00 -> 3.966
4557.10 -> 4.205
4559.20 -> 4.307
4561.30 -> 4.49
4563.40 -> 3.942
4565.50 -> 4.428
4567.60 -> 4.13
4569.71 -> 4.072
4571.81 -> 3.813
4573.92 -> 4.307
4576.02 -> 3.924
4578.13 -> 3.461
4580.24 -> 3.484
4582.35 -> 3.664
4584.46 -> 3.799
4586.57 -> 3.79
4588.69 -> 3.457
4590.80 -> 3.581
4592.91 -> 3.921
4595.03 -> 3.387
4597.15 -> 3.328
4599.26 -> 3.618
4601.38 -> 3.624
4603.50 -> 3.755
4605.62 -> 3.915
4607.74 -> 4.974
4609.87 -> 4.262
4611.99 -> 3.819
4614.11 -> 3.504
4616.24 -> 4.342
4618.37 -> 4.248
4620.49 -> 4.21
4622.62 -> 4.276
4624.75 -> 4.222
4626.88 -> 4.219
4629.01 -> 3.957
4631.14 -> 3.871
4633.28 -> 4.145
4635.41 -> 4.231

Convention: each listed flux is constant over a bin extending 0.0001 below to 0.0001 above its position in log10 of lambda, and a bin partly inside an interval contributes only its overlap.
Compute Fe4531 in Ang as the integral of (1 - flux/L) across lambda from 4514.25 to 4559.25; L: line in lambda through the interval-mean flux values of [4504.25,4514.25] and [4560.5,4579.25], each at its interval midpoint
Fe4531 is 3.98 Ang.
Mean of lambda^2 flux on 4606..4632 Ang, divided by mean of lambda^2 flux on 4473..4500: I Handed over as 1.19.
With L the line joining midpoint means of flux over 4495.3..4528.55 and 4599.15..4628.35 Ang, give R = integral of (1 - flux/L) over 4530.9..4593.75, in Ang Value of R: 2.2 Ang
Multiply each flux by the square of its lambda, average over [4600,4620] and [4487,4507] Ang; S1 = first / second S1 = 1.1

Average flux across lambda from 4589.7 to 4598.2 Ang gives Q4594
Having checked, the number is 3.55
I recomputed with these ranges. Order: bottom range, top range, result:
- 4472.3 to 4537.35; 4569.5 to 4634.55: 1.10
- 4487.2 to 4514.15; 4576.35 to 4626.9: 1.03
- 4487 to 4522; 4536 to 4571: 1.05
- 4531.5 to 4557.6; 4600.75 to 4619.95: 1.12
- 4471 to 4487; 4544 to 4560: 1.12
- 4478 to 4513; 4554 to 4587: 1.07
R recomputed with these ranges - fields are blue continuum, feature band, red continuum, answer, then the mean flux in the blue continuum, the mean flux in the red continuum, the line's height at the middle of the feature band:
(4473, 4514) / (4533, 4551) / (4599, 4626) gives 1.0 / 3.8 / 4.07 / 3.91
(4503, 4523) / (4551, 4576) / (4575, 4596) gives -2.5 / 3.89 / 3.65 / 3.72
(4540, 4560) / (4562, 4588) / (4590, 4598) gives -1.5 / 3.86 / 3.56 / 3.69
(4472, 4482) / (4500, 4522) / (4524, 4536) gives -3.1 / 3.42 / 3.41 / 3.42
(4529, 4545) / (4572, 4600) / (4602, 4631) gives 1.8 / 3.63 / 4.12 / 3.93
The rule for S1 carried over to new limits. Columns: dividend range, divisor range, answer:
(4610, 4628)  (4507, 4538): 1.16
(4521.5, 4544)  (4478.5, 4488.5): 1.01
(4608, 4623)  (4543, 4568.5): 1.07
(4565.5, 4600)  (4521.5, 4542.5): 1.06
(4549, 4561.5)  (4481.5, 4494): 1.09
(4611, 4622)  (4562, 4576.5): 1.00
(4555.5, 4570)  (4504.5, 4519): 1.10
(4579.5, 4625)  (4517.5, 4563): 1.05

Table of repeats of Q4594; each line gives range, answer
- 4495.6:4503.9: 3.87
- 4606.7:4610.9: 4.61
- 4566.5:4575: 4.08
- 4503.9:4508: 3.94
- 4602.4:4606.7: 3.84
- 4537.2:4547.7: 3.82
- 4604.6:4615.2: 4.09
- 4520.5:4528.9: 3.68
